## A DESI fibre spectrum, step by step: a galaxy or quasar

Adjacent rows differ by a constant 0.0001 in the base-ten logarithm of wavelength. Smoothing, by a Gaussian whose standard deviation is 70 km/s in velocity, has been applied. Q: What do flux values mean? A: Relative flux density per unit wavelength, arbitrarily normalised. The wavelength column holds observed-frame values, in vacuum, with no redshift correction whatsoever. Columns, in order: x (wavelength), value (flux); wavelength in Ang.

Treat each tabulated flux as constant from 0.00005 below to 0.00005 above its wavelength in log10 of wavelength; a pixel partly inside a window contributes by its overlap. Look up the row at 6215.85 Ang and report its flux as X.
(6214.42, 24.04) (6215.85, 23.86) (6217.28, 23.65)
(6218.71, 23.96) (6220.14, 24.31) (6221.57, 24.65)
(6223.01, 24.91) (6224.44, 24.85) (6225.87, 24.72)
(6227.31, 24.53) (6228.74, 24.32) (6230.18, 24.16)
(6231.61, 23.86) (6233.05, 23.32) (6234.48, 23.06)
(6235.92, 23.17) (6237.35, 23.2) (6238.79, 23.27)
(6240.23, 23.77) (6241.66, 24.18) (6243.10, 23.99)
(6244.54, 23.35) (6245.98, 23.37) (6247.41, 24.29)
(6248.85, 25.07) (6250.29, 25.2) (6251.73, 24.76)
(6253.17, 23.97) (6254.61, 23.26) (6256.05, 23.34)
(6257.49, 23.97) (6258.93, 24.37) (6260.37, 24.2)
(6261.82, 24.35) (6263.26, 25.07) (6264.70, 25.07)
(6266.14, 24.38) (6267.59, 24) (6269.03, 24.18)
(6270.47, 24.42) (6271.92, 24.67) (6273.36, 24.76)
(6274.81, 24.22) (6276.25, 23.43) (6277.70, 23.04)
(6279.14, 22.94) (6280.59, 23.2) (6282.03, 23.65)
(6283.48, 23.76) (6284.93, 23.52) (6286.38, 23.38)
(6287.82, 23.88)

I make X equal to 23.86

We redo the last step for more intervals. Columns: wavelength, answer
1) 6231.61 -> 23.86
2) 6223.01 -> 24.91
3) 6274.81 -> 24.22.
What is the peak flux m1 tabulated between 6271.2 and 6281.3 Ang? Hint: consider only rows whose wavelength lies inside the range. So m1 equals 24.76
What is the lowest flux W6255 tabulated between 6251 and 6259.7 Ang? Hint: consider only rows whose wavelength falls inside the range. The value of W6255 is 23.26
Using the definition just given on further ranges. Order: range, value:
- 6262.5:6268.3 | 24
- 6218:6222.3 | 23.96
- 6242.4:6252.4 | 23.35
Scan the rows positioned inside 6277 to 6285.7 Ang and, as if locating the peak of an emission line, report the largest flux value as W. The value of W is 23.76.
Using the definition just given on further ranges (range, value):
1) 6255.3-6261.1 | 24.37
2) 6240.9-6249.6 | 25.07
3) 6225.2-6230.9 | 24.72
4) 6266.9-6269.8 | 24.18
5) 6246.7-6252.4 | 25.2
